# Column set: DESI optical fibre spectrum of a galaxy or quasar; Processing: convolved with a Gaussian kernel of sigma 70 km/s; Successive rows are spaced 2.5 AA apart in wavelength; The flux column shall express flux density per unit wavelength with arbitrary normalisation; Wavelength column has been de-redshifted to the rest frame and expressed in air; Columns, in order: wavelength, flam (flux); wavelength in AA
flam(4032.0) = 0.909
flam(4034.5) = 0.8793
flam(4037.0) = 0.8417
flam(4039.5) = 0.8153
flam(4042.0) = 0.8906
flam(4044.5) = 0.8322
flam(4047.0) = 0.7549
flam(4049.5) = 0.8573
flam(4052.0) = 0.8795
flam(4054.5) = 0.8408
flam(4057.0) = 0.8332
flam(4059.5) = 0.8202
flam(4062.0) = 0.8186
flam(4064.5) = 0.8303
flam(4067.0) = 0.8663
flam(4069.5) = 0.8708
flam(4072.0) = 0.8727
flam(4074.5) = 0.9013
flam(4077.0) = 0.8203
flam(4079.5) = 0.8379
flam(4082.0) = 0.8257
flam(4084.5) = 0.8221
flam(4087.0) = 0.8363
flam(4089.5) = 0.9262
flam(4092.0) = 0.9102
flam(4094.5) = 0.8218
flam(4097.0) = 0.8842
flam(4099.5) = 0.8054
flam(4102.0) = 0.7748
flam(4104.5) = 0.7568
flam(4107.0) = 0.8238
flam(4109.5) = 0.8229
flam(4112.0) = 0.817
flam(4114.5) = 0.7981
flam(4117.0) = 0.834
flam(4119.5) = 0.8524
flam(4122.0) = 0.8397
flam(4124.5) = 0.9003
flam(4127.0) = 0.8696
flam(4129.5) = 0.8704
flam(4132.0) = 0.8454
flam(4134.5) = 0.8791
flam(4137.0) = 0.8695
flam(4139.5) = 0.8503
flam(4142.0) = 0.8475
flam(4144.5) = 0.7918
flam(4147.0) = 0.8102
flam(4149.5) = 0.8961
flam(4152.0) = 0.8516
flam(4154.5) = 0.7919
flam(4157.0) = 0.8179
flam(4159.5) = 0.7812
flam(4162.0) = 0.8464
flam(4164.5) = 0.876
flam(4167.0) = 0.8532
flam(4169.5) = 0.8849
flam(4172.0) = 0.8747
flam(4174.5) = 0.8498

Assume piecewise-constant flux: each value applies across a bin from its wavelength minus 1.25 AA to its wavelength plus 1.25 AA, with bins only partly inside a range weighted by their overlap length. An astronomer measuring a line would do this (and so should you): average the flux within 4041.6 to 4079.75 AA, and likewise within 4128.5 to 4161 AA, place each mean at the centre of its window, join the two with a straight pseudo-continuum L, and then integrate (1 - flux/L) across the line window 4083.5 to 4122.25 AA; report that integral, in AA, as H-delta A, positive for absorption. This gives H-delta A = 0.4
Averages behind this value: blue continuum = 0.845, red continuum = 0.838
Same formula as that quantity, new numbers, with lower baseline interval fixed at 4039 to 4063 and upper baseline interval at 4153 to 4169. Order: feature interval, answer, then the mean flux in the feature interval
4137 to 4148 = 0.0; 0.83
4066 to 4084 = -0.4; 0.855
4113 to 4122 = 0.0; 0.829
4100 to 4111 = 0.5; 0.796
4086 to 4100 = -0.6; 0.868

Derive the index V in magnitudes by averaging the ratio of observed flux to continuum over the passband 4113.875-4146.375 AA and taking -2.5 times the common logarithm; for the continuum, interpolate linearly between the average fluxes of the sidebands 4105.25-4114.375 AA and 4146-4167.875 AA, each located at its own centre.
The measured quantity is -0.03 mag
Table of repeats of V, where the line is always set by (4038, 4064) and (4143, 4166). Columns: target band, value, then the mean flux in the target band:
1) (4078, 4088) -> 0.00 mag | 0.83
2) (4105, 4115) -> 0.03 mag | 0.812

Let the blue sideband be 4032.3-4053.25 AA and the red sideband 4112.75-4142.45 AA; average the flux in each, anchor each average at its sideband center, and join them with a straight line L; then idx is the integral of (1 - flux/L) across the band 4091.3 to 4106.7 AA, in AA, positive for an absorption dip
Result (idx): 0.5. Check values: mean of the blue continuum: 0.847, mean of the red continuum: 0.854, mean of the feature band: 0.822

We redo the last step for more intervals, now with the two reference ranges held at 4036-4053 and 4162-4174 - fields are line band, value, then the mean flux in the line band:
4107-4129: 0.4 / 0.842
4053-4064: 0.2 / 0.83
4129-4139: -0.1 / 0.865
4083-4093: -0.3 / 0.872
